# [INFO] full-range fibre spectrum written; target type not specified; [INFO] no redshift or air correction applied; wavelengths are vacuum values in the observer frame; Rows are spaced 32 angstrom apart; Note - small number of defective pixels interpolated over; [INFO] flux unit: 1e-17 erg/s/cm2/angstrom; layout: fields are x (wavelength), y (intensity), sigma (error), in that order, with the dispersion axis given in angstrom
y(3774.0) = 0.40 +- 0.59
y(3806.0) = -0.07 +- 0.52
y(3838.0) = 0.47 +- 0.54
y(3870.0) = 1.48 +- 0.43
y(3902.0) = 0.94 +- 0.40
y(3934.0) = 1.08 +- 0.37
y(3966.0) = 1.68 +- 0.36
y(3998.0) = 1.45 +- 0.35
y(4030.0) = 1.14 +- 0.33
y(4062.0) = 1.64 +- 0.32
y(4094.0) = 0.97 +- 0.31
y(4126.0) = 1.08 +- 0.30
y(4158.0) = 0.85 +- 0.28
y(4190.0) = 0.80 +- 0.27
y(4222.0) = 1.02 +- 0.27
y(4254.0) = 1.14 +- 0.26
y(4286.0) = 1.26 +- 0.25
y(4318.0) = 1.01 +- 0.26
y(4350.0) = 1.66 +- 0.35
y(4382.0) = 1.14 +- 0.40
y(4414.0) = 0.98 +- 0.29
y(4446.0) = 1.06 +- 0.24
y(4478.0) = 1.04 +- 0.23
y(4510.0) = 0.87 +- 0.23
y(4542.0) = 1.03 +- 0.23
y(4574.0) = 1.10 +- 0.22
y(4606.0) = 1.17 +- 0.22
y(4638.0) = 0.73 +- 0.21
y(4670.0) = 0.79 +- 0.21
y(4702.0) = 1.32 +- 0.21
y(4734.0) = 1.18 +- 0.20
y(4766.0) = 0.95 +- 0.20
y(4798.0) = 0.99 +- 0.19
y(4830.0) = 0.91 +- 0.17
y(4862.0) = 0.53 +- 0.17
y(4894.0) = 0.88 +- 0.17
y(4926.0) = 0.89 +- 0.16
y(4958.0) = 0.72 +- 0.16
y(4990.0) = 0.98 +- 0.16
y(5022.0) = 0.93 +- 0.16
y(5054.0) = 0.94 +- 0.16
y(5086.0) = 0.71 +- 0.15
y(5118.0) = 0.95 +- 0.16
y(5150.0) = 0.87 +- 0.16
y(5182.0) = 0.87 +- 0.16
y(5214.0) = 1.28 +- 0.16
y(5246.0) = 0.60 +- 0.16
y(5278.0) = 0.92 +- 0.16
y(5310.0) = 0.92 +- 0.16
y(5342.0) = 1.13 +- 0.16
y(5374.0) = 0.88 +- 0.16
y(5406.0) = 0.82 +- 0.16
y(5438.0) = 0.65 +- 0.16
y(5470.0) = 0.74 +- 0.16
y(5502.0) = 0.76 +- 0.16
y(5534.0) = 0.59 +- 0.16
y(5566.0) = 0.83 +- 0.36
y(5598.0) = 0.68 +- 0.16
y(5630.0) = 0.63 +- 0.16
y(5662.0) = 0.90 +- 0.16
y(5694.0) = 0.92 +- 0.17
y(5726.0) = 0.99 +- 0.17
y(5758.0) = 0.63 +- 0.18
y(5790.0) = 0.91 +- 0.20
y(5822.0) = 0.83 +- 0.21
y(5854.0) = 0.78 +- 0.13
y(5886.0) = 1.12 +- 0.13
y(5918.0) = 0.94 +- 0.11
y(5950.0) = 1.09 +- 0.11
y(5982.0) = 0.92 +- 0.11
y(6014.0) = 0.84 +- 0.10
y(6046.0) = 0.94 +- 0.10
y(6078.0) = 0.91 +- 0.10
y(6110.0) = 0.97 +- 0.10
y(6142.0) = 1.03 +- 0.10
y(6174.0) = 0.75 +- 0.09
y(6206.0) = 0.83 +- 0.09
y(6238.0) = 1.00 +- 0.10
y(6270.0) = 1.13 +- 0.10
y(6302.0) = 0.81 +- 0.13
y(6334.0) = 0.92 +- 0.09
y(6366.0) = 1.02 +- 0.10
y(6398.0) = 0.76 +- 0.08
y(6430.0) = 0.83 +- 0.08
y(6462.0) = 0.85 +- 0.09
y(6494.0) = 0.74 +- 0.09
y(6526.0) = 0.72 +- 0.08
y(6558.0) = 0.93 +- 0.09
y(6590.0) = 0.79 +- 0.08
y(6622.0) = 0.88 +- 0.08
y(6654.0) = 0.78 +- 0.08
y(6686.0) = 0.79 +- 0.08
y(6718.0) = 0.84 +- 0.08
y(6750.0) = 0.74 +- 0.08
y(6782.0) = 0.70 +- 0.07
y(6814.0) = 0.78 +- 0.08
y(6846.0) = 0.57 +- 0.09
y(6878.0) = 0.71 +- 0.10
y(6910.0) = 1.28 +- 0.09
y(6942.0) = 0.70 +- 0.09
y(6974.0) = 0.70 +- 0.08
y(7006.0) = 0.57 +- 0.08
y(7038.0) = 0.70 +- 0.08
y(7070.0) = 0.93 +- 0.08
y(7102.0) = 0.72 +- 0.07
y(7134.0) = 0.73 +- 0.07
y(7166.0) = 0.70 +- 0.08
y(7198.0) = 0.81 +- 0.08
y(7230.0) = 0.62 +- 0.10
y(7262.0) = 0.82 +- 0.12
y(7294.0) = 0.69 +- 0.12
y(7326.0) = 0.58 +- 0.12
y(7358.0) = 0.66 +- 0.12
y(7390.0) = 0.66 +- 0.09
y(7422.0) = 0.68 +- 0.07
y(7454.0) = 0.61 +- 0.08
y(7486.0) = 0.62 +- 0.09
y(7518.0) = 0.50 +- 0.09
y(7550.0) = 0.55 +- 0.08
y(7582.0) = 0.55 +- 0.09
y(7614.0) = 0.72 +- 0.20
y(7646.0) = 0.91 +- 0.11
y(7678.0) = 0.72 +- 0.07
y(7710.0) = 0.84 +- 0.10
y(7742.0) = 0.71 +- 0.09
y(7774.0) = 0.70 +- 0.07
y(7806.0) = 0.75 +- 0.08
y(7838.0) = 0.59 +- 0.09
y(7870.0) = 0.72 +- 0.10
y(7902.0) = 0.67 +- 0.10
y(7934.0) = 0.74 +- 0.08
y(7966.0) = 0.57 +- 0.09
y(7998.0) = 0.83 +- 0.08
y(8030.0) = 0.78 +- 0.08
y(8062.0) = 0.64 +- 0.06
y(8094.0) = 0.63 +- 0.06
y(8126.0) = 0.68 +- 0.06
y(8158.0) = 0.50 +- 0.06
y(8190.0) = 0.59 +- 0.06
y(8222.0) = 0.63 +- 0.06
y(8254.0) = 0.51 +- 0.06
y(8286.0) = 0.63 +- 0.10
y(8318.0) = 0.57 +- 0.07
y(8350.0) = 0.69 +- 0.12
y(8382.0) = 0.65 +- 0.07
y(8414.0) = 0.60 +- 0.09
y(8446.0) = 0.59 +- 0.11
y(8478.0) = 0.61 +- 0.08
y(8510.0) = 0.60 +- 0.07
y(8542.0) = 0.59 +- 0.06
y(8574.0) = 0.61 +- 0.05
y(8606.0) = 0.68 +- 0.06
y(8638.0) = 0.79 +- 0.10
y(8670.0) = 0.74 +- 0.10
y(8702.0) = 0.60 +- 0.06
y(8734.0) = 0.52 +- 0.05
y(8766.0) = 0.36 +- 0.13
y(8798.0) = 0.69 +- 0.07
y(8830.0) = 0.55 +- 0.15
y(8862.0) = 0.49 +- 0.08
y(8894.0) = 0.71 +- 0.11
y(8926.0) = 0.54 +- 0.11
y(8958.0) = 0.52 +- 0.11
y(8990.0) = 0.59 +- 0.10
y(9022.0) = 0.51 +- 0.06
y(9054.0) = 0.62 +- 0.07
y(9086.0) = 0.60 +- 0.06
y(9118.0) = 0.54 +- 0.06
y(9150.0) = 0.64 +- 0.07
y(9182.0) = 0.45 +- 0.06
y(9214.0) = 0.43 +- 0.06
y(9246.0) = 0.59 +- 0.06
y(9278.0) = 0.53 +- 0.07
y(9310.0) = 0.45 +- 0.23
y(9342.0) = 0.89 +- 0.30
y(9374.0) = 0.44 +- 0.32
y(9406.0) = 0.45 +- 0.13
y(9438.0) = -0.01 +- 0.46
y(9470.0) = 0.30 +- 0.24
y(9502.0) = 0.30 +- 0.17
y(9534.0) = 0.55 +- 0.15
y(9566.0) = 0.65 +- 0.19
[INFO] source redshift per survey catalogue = 0.050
